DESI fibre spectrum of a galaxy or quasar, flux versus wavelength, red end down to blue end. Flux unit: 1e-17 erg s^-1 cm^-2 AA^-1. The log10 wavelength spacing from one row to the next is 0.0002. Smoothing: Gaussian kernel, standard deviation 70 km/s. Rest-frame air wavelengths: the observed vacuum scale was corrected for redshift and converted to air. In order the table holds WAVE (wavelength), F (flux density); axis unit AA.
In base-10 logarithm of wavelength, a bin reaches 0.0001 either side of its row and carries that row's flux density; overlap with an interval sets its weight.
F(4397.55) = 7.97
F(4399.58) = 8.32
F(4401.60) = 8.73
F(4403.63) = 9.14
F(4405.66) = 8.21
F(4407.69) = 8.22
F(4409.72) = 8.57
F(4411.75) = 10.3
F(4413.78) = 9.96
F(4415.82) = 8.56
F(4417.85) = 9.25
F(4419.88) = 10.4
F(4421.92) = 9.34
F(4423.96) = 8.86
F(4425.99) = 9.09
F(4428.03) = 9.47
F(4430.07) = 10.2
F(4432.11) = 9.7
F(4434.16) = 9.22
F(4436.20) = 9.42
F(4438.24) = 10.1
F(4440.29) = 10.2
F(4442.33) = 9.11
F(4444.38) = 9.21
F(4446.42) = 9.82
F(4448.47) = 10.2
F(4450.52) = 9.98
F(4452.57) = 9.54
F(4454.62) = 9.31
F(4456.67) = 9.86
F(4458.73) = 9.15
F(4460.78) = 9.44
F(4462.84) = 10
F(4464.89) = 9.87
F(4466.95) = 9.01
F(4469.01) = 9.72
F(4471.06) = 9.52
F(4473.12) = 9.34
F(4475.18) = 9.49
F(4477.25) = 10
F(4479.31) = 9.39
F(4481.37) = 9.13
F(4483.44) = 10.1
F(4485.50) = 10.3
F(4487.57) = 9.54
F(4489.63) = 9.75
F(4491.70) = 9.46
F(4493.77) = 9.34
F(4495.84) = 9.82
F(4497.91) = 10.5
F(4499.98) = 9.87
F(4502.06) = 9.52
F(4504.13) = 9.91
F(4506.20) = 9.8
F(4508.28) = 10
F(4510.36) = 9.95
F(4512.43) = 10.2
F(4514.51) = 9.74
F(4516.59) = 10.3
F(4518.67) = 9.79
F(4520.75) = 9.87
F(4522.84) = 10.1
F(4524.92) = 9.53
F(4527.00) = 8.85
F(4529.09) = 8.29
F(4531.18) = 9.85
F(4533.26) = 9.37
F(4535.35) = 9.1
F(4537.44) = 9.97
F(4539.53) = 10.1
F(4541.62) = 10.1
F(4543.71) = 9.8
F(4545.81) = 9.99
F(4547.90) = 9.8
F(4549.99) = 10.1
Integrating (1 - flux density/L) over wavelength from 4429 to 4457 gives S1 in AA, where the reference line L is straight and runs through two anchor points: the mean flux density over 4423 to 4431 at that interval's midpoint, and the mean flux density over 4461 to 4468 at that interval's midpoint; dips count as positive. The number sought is -0.6 AA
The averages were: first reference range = 9.41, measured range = 9.7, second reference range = 9.6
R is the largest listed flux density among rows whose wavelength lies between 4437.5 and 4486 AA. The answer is 10.3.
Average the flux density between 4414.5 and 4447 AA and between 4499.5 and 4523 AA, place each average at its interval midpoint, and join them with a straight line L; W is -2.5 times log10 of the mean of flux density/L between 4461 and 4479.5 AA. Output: 0.01 mag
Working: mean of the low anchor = 9.5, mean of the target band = 9.59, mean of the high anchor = 9.91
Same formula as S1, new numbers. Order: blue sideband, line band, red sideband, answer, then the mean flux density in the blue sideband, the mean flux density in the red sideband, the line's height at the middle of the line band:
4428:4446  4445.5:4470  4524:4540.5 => -0.2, 9.64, 9.38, 9.58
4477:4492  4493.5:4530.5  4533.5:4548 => 0.0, 9.71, 9.81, 9.76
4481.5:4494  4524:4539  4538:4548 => 0.9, 9.73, 9.97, 9.92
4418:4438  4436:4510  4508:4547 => -0.5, 9.53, 9.73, 9.62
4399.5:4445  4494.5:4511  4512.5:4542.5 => -0.6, 9.31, 9.65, 9.57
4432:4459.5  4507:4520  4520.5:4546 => -0.5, 9.63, 9.59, 9.6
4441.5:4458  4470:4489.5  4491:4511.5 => 0.2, 9.62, 9.83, 9.74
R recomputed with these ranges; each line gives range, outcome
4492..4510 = 10.5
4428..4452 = 10.2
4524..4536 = 9.85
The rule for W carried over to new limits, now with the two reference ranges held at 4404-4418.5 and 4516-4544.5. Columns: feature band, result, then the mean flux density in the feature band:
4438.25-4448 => -0.057 mag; 9.67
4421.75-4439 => -0.044 mag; 9.49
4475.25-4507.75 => -0.037 mag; 9.76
